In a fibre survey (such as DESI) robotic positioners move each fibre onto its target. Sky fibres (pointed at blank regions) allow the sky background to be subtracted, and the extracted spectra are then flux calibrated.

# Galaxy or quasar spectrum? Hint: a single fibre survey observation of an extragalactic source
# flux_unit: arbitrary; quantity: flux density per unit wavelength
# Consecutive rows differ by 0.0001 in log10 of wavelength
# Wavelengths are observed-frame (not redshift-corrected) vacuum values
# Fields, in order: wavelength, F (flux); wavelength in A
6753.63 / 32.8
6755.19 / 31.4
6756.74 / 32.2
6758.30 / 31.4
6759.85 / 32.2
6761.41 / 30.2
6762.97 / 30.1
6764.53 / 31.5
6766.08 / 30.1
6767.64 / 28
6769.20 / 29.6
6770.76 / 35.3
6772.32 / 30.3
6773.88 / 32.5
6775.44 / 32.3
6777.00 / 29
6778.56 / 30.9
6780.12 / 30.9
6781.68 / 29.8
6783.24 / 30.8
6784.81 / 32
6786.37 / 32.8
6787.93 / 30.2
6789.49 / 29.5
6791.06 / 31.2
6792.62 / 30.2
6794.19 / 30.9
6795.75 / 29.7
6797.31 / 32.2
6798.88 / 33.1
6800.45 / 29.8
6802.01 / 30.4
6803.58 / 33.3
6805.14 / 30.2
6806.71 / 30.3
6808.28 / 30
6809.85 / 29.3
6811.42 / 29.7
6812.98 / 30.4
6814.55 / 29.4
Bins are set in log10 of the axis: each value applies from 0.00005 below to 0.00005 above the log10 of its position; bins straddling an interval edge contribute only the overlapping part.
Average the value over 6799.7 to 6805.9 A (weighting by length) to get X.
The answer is 31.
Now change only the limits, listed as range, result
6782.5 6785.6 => 31.4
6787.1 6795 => 30.4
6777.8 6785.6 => 30.9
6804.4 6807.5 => 30.2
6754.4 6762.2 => 31.5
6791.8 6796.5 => 30.3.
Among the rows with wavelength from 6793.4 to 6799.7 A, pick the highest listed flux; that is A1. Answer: 33.1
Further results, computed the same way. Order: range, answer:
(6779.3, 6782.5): 30.9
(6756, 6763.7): 32.2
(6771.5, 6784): 32.5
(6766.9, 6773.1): 35.3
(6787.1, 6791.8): 31.2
